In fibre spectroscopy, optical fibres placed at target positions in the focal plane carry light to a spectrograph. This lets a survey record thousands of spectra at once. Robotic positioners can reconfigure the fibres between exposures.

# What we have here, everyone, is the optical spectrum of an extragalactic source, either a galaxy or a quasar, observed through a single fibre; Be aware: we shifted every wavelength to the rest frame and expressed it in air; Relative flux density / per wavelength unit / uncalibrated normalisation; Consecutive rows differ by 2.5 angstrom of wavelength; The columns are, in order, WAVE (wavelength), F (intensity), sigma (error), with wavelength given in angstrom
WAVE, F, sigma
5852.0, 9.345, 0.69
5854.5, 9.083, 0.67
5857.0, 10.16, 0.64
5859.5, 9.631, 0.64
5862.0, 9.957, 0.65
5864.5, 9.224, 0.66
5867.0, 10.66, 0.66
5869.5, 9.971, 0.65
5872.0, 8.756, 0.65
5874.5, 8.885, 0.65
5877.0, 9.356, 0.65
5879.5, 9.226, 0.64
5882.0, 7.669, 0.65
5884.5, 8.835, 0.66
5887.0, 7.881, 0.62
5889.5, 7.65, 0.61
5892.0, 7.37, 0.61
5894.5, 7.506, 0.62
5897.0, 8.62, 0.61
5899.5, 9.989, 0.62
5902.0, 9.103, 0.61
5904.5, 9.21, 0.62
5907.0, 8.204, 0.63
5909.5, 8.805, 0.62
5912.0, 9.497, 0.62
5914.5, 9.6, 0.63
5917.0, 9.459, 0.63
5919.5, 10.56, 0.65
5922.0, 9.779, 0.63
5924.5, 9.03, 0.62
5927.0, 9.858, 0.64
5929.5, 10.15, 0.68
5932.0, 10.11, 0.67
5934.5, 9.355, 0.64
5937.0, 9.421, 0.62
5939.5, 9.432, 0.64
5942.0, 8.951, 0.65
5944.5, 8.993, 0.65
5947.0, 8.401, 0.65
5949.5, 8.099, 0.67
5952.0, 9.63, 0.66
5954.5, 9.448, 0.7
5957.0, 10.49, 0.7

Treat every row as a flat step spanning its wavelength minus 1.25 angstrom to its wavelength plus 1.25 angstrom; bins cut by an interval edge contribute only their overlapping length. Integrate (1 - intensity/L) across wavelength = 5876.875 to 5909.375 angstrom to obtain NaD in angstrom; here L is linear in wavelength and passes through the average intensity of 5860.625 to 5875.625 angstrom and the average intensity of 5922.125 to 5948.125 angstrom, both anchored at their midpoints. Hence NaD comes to 3.5 angstrom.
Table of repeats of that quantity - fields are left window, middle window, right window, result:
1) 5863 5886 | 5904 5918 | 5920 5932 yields 0.7 angstrom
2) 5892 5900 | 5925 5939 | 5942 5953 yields -1.7 angstrom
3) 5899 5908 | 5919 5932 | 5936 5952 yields -1.2 angstrom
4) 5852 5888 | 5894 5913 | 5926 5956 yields 0.8 angstrom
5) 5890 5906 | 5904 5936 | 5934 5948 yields -2.4 angstrom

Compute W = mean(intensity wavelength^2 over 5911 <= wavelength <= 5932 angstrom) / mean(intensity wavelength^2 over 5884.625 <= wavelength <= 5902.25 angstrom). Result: 1.19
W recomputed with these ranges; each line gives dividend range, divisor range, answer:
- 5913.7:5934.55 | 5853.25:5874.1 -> 1.04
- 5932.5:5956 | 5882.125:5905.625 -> 1.10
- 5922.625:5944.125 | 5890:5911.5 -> 1.12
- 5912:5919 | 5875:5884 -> 1.11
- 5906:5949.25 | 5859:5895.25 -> 1.08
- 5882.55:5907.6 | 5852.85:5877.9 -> 0.89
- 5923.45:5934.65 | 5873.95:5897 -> 1.20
